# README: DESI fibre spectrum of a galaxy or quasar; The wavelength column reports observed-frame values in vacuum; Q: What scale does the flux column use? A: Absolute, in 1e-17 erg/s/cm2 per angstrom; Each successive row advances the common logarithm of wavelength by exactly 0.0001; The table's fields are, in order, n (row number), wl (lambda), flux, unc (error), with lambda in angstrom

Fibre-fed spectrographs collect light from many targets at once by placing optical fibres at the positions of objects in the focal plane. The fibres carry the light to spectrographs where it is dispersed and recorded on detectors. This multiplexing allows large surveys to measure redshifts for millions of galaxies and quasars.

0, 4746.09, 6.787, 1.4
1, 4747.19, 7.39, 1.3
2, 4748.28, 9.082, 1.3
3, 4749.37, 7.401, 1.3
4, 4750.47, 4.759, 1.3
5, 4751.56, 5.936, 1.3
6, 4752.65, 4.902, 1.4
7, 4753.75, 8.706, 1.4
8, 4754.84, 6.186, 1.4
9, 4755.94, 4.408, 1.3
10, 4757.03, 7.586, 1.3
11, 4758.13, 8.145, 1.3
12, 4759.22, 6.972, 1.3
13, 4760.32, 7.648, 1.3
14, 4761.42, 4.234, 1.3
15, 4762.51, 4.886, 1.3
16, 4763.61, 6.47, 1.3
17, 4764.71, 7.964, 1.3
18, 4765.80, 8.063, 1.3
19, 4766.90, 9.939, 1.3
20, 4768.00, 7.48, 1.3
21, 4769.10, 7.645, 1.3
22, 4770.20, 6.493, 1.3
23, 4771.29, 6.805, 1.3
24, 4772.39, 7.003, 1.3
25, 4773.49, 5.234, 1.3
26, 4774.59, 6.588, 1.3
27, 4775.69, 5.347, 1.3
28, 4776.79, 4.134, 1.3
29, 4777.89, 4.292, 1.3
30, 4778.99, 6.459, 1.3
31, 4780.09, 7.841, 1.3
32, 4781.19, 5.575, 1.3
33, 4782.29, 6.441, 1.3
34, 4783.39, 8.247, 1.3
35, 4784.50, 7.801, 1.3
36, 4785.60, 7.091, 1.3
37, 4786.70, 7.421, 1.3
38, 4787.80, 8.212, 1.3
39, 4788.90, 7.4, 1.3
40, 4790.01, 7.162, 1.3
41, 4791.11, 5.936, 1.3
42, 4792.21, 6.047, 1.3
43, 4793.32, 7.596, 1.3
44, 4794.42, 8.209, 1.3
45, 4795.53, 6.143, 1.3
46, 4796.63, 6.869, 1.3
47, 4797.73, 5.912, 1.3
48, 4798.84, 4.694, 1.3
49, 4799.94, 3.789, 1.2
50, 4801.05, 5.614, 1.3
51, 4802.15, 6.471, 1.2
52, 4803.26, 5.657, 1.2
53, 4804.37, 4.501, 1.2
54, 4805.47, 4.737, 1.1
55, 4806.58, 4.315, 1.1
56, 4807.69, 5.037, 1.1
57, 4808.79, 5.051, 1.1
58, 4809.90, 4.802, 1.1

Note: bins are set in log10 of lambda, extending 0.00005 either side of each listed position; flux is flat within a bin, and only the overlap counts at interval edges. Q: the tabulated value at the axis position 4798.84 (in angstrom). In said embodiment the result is 4.694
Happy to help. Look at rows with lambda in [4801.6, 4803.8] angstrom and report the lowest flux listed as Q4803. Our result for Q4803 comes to 5.657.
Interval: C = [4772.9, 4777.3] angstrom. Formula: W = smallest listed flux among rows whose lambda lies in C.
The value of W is 4.134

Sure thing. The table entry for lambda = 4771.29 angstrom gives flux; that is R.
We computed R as 6.805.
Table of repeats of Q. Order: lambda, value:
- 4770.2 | 6.493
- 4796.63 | 6.869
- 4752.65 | 4.902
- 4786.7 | 7.421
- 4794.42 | 8.209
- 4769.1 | 7.645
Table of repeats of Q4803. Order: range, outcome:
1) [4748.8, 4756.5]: 4.408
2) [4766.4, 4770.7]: 6.493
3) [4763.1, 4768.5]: 6.47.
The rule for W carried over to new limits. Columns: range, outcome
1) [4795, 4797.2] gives 6.143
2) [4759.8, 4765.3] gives 4.234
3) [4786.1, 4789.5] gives 7.4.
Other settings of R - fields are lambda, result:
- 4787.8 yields 8.212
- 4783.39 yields 8.247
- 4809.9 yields 4.802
